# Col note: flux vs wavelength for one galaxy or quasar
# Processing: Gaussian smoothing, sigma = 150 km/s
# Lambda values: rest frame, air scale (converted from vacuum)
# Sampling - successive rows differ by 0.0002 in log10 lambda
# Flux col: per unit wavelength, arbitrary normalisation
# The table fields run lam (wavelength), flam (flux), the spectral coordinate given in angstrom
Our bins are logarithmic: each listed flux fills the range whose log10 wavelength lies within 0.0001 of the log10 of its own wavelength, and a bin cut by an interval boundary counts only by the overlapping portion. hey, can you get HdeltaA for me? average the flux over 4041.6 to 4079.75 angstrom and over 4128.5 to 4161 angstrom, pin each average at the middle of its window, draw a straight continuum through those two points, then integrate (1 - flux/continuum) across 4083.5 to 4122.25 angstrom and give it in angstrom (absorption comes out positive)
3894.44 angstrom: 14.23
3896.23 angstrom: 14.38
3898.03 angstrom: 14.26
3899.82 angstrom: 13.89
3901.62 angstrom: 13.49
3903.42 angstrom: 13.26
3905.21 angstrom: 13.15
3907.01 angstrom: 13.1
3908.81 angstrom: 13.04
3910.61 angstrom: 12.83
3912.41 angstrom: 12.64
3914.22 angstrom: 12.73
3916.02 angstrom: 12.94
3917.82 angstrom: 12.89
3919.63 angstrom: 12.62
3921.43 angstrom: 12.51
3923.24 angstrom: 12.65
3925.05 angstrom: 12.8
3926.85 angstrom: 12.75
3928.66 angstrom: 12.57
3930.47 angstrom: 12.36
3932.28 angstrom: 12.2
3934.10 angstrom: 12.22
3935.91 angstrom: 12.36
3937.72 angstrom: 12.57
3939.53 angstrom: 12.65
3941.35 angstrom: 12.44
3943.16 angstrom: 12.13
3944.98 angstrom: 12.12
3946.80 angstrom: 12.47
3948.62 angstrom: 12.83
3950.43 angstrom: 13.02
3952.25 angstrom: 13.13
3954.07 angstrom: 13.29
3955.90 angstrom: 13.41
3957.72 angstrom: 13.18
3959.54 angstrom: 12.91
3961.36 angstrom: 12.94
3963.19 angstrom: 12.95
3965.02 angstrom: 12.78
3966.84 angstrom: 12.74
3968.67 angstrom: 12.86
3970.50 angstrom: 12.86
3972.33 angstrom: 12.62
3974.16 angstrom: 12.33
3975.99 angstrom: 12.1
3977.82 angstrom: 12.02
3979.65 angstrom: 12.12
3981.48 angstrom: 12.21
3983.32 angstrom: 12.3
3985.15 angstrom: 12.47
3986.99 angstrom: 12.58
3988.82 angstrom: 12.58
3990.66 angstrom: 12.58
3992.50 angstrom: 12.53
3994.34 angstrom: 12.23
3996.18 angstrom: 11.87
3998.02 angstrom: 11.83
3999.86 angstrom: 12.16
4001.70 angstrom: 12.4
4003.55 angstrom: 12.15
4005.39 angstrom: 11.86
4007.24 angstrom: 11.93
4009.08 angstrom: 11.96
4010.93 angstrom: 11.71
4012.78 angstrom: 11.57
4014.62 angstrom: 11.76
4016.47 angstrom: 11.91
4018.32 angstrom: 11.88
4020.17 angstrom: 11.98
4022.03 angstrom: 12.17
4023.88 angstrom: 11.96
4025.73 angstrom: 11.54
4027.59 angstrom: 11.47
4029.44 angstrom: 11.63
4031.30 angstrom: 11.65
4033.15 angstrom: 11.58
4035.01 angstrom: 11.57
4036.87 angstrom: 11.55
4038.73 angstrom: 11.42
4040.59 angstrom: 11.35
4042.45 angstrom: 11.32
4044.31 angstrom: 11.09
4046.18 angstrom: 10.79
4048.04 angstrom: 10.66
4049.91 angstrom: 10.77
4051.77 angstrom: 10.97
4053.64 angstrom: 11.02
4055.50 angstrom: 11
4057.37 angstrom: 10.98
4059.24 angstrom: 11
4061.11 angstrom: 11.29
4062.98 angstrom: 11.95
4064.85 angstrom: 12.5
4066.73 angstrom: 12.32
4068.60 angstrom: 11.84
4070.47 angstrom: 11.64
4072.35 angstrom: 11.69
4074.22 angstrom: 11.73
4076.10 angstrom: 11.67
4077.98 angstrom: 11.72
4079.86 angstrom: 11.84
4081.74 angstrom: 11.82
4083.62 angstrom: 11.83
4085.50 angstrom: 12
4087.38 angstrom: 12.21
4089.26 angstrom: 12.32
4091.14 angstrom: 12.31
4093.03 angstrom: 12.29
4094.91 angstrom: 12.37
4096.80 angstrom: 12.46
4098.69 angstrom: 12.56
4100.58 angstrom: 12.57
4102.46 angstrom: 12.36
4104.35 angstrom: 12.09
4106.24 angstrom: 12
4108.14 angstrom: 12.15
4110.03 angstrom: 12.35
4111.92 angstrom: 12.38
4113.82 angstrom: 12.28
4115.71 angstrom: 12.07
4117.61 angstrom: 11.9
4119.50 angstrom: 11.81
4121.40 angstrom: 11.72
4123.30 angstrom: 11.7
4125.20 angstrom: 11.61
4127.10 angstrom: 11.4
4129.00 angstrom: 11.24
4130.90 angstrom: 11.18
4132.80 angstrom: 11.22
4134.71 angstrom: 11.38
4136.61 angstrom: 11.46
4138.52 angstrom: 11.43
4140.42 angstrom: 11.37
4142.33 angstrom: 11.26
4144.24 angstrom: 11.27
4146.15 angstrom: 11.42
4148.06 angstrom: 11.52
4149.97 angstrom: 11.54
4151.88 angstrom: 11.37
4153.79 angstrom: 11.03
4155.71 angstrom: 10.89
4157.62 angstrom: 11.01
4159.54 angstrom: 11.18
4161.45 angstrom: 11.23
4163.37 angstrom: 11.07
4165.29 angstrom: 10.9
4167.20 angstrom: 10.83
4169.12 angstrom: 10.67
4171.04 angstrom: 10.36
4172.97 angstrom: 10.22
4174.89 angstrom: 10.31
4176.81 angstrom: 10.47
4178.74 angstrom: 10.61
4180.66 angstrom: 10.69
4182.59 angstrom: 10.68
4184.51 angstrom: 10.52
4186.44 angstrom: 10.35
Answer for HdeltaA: -2.9 angstrom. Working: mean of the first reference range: 11.4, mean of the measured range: 12.2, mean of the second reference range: 11.3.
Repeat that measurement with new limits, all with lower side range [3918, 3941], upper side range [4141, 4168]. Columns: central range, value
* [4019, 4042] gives 0.53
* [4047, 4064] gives 1.01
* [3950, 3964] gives -0.84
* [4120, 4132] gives -0.14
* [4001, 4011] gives 0.04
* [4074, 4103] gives -1.40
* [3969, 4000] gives -0.33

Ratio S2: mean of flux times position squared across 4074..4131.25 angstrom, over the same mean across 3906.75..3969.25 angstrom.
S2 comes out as 1.02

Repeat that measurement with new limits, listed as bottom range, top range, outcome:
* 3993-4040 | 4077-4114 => 1.07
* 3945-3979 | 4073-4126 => 1.01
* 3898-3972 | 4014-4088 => 0.96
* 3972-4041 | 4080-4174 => 1.03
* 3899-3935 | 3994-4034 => 0.97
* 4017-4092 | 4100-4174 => 1.03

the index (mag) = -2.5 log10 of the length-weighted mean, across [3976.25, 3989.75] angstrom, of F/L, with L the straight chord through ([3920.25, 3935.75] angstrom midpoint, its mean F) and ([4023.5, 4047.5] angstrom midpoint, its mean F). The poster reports -0.03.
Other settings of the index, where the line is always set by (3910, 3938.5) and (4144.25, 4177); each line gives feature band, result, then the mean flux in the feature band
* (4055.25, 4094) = -0.02 mag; 11.8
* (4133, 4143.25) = -0.02 mag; 11.4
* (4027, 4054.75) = 0.05 mag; 11.3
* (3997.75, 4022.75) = 0.01 mag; 11.9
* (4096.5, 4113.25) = -0.09 mag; 12.3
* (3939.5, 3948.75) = 0.01 mag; 12.4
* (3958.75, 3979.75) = -0.03 mag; 12.6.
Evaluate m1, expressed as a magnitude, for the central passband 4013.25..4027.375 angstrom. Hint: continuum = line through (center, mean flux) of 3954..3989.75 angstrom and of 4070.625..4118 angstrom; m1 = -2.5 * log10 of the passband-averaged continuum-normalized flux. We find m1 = 0.052 mag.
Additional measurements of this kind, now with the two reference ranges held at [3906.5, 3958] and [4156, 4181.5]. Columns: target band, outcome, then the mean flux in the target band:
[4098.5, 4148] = -0.061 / 11.8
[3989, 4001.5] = -0.005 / 12.2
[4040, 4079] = 0.023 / 11.4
